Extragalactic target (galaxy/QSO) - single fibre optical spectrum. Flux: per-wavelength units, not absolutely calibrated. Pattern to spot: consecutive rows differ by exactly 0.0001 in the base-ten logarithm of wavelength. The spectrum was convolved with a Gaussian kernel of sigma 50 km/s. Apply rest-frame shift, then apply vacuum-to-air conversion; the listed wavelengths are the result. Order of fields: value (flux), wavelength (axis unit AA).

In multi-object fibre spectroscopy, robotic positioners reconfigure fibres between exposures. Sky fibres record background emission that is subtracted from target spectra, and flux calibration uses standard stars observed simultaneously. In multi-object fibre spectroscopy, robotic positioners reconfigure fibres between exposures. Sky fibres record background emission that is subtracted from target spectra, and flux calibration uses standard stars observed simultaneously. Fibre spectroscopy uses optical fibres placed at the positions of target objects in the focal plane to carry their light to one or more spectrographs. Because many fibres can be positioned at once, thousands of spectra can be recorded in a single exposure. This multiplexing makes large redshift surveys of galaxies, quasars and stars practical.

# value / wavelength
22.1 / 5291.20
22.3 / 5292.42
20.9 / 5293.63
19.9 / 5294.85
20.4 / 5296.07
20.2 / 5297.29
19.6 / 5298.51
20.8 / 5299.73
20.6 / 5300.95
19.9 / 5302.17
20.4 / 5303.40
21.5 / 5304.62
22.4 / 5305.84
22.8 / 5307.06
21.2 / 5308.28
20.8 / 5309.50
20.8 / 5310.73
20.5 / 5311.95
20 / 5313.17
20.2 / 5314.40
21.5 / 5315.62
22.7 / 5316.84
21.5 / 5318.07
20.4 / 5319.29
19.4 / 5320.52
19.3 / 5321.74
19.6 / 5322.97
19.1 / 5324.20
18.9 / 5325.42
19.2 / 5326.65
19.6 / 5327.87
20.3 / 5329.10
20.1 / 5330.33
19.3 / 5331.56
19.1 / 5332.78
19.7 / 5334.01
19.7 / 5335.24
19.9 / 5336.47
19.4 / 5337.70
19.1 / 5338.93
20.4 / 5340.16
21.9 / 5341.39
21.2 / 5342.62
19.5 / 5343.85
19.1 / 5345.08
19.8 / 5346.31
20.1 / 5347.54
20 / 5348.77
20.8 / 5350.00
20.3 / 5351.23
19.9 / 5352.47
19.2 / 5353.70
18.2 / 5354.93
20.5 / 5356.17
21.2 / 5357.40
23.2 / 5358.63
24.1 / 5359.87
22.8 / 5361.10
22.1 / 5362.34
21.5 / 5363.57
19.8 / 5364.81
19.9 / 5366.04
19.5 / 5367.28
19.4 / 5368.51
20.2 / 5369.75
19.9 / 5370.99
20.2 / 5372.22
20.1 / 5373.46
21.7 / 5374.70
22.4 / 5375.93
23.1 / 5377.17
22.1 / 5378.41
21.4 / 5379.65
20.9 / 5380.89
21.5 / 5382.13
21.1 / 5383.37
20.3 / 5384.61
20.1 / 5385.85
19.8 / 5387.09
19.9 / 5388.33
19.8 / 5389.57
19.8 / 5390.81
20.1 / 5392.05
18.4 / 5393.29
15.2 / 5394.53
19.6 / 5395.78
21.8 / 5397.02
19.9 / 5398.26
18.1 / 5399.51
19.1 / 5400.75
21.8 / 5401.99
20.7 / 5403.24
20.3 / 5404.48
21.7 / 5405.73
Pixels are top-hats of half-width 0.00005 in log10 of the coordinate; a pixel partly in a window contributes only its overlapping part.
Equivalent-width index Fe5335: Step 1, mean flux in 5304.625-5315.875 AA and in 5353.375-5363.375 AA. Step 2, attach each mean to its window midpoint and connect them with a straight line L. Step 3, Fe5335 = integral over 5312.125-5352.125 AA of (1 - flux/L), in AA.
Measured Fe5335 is 2.4 AA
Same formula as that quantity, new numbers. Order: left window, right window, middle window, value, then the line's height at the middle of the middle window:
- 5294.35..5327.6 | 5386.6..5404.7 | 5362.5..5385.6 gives -1.18 AA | 19.8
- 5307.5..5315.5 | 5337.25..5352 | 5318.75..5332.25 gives 0.59 AA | 20.5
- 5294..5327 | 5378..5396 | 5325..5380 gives -0.62 AA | 20.2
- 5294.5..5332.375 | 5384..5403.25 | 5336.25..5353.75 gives 0.02 AA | 20.1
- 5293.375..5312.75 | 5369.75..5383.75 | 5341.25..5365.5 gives 0.43 AA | 21.1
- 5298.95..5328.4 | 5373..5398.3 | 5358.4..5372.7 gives -0.37 AA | 20.5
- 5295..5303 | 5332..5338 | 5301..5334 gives -0.84 AA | 19.9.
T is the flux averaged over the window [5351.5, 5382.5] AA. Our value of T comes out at 21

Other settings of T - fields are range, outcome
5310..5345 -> 20.1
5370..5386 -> 21.1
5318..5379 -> 20.3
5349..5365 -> 21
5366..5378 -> 20.7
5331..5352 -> 20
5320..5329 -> 19.4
